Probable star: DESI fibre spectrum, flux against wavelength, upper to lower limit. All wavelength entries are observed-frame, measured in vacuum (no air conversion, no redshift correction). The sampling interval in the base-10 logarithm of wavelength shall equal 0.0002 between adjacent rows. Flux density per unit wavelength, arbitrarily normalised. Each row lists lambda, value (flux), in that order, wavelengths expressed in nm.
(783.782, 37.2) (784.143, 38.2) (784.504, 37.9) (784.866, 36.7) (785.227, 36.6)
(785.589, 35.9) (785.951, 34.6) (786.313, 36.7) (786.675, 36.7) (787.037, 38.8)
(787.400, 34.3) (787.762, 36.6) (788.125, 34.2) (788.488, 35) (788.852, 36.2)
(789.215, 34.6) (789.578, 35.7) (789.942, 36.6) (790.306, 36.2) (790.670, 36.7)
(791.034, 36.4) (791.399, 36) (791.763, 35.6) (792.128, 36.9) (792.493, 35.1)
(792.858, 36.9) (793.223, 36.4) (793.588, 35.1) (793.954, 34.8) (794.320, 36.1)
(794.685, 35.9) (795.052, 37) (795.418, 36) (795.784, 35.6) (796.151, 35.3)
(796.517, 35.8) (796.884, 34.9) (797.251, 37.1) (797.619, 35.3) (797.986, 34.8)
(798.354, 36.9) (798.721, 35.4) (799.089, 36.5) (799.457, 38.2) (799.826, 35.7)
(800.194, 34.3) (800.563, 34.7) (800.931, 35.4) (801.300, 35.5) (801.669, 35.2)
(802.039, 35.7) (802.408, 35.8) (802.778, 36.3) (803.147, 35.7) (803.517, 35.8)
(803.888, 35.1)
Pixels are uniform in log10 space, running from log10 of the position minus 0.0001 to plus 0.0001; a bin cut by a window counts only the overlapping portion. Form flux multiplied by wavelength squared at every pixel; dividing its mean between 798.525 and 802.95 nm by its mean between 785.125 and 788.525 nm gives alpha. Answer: 1.0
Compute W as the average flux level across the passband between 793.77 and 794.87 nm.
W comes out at 35.6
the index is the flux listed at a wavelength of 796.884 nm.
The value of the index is 34.9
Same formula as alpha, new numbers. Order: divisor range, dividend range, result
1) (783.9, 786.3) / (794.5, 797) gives 1.00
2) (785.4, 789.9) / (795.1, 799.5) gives 1.03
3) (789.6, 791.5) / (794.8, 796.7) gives 1.00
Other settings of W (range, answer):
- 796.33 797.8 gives 35.8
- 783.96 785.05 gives 37.6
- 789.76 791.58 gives 36.4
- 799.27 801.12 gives 35.7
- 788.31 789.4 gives 35.3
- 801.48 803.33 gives 35.7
